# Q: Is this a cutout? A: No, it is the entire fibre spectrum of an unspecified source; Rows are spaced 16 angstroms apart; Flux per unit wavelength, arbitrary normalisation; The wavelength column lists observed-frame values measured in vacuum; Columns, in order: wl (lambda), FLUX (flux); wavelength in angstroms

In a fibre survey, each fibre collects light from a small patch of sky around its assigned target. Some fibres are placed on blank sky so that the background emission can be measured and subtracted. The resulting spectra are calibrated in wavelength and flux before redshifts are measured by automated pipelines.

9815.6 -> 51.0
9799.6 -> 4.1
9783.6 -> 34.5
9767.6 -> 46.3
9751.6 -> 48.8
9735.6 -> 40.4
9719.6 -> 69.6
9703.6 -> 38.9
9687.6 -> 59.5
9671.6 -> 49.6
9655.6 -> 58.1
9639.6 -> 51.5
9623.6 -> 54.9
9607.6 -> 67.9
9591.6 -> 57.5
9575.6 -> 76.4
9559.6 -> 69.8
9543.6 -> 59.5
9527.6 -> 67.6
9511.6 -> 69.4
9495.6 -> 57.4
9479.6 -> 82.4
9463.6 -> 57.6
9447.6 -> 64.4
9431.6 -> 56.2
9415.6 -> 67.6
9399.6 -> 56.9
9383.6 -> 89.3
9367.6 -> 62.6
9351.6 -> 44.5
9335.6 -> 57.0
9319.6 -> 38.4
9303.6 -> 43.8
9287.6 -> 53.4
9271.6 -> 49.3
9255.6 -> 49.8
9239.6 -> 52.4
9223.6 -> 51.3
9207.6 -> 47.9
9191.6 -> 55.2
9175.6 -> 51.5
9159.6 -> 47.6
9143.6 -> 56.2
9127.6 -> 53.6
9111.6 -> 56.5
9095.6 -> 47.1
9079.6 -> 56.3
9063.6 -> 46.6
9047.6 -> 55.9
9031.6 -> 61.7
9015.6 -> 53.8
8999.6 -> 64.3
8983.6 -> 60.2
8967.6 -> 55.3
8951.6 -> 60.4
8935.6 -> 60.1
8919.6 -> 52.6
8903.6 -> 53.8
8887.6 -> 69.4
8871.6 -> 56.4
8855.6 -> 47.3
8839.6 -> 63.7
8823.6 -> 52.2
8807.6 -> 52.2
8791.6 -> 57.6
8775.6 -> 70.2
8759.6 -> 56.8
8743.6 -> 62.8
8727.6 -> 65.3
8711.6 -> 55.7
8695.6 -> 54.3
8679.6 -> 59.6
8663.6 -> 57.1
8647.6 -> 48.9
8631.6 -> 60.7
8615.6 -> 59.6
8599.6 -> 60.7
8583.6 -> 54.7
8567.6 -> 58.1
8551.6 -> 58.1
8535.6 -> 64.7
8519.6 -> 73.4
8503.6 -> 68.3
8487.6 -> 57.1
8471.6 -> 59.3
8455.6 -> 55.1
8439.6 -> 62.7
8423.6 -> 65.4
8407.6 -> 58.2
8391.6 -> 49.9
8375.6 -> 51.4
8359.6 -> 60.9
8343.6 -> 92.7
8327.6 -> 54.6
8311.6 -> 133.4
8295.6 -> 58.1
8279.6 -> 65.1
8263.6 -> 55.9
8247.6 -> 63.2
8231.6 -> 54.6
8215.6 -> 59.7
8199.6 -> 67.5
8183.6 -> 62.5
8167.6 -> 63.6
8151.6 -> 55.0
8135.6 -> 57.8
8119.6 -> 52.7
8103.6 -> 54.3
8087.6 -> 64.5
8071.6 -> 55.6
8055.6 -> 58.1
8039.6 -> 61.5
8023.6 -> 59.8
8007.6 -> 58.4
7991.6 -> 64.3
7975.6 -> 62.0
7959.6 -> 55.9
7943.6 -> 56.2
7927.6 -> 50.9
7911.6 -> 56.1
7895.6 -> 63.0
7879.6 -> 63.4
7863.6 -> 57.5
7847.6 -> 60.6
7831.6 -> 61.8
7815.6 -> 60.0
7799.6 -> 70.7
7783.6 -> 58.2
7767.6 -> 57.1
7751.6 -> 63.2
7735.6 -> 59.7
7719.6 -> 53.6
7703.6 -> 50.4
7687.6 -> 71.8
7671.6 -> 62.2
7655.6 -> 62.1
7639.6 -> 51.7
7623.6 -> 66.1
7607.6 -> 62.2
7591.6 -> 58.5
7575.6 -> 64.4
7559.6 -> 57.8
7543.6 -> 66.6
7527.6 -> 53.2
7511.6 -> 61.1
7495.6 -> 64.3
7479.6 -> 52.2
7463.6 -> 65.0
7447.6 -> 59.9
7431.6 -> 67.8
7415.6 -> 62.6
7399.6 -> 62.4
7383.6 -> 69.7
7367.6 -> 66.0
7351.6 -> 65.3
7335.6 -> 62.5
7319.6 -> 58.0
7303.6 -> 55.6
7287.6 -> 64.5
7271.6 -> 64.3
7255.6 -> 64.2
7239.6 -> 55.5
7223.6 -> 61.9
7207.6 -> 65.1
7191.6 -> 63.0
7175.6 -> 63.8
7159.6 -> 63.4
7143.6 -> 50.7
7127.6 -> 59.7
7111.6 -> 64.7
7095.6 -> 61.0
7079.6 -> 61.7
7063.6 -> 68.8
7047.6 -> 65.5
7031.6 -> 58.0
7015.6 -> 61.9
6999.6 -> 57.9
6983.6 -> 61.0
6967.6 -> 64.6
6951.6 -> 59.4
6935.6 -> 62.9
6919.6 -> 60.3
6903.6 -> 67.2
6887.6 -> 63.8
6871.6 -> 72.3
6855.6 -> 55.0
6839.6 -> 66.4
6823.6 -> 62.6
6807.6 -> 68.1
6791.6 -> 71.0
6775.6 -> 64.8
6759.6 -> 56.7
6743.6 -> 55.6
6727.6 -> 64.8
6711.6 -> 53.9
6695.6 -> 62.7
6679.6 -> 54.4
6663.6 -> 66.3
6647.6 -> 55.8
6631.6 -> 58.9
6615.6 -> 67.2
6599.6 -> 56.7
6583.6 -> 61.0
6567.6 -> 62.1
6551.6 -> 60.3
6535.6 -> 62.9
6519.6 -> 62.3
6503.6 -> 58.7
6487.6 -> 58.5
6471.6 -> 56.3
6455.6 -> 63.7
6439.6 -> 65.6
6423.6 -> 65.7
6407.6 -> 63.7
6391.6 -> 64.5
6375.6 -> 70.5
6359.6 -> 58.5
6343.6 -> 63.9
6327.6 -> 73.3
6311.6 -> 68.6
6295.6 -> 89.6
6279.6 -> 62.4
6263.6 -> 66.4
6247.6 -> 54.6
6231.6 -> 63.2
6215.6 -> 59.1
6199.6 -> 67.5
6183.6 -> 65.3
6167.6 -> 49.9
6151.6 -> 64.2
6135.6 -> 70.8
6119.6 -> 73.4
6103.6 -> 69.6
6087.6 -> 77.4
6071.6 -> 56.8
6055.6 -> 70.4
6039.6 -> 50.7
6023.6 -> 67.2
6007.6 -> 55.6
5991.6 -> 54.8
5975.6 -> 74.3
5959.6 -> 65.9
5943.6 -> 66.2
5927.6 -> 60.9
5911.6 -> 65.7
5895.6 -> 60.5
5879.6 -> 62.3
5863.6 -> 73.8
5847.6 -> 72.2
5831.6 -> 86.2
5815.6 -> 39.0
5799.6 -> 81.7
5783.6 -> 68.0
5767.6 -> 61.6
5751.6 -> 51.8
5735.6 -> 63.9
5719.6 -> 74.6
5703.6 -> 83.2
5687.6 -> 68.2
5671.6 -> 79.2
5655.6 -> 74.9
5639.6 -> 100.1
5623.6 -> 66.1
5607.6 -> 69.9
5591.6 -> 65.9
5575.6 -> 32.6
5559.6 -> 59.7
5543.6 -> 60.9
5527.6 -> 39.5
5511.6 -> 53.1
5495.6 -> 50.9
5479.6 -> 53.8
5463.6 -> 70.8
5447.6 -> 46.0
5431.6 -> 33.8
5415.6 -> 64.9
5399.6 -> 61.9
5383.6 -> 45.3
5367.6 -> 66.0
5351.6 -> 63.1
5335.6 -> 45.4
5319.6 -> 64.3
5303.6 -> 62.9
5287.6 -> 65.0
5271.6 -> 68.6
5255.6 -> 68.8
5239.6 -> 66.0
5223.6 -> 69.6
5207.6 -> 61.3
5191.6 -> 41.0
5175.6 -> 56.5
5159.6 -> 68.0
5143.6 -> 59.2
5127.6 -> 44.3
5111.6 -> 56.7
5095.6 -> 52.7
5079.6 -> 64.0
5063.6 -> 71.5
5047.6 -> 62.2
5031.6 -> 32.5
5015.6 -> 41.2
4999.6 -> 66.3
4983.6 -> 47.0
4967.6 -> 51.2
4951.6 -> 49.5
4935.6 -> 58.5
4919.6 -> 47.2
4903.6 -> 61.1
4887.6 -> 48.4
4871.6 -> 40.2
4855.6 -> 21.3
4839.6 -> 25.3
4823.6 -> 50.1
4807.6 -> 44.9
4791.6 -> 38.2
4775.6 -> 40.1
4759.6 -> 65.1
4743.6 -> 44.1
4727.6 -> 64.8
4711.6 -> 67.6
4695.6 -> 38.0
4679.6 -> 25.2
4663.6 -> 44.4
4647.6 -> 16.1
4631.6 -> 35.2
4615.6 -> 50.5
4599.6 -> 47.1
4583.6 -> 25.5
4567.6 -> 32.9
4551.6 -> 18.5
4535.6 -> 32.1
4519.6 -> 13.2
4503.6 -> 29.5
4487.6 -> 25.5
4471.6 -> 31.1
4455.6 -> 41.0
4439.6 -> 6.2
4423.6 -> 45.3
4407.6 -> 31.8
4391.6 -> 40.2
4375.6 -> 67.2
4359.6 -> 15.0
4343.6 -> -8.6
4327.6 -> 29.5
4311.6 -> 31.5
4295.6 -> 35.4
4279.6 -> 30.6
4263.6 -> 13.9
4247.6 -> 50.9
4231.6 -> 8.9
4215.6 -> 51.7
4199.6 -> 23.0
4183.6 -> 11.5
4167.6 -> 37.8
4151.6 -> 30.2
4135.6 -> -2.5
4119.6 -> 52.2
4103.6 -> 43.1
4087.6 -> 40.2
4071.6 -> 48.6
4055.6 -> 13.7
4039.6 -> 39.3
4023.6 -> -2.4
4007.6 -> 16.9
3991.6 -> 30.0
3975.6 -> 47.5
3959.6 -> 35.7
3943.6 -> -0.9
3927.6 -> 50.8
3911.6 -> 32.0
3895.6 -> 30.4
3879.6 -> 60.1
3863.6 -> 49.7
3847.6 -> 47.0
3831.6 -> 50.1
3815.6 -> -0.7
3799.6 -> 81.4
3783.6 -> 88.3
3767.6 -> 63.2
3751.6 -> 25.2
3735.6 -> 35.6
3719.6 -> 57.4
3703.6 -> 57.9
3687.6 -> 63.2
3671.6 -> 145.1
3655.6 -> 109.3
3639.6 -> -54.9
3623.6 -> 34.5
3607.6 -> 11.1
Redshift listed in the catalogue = 0.267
